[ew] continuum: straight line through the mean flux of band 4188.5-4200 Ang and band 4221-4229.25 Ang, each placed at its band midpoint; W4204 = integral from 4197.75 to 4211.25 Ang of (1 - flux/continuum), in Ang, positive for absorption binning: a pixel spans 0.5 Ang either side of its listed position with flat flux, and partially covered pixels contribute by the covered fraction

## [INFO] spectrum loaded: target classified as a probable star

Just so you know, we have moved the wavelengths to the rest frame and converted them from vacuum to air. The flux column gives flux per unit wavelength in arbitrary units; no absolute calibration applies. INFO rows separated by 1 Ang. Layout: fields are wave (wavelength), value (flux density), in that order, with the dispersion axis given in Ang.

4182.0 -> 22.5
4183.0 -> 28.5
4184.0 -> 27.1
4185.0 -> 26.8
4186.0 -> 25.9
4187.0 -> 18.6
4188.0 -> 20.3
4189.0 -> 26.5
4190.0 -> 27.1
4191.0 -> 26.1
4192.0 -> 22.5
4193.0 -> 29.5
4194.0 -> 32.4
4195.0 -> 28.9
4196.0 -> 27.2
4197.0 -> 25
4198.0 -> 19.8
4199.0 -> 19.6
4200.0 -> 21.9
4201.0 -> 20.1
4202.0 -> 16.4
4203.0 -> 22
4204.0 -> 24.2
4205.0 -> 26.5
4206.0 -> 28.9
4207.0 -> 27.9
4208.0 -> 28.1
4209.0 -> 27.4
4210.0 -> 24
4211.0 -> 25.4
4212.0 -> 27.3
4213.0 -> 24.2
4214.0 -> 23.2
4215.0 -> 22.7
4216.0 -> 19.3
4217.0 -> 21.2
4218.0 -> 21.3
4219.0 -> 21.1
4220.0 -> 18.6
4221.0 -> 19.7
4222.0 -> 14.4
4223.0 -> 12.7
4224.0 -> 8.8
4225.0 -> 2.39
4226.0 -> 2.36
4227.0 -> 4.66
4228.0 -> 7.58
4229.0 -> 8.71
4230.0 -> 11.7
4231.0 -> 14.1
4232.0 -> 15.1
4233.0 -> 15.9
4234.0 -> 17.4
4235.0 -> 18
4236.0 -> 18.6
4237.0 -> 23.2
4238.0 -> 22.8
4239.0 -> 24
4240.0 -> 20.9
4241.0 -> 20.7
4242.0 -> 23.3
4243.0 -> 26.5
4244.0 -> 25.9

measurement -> -2.98 Ang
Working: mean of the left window 25.7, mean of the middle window 23.8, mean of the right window 8.4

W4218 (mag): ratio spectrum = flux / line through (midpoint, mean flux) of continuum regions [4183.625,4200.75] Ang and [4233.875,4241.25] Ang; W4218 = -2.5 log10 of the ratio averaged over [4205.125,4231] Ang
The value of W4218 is 0.25 mag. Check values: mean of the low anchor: 24.9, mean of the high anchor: 20.9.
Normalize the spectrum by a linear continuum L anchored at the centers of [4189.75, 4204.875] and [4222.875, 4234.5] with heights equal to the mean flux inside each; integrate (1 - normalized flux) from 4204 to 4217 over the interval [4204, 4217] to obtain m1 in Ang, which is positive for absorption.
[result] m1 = -5.0 Ang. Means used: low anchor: 24.2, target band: 25.2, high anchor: 10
